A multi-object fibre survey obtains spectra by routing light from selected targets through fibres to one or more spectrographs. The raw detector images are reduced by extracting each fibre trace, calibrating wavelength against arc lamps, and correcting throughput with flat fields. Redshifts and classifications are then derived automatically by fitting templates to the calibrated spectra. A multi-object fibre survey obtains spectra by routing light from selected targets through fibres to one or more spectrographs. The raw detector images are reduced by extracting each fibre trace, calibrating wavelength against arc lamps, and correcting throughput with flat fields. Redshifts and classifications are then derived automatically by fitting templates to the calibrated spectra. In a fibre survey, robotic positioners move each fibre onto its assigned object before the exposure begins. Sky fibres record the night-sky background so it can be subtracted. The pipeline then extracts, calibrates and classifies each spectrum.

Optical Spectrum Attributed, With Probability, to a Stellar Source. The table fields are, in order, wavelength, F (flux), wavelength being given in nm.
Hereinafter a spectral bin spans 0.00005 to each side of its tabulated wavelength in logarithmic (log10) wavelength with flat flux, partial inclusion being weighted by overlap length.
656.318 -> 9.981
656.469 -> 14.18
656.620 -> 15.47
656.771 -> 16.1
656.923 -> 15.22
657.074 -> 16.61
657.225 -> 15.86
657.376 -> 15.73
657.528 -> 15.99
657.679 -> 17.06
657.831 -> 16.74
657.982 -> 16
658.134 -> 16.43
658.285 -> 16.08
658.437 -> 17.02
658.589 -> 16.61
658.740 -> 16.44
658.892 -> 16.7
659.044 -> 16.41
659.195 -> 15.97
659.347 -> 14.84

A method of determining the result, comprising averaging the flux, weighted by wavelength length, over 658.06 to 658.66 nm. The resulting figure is 16.5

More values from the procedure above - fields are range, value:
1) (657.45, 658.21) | 16.4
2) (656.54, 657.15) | 15.8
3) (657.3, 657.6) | 15.8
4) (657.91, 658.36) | 16.2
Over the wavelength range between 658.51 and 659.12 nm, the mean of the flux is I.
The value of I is 16.6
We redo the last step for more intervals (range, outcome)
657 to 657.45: 16.1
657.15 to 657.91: 16.3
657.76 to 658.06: 16.4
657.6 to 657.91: 16.9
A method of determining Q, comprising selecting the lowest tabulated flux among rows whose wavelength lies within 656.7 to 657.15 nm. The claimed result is 15.22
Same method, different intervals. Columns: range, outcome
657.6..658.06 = 16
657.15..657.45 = 15.73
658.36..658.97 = 16.44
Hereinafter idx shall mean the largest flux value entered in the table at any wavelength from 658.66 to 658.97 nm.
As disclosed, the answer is 16.7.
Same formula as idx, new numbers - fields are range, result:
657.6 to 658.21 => 17.06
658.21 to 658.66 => 17.02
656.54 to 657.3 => 16.61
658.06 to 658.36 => 16.43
